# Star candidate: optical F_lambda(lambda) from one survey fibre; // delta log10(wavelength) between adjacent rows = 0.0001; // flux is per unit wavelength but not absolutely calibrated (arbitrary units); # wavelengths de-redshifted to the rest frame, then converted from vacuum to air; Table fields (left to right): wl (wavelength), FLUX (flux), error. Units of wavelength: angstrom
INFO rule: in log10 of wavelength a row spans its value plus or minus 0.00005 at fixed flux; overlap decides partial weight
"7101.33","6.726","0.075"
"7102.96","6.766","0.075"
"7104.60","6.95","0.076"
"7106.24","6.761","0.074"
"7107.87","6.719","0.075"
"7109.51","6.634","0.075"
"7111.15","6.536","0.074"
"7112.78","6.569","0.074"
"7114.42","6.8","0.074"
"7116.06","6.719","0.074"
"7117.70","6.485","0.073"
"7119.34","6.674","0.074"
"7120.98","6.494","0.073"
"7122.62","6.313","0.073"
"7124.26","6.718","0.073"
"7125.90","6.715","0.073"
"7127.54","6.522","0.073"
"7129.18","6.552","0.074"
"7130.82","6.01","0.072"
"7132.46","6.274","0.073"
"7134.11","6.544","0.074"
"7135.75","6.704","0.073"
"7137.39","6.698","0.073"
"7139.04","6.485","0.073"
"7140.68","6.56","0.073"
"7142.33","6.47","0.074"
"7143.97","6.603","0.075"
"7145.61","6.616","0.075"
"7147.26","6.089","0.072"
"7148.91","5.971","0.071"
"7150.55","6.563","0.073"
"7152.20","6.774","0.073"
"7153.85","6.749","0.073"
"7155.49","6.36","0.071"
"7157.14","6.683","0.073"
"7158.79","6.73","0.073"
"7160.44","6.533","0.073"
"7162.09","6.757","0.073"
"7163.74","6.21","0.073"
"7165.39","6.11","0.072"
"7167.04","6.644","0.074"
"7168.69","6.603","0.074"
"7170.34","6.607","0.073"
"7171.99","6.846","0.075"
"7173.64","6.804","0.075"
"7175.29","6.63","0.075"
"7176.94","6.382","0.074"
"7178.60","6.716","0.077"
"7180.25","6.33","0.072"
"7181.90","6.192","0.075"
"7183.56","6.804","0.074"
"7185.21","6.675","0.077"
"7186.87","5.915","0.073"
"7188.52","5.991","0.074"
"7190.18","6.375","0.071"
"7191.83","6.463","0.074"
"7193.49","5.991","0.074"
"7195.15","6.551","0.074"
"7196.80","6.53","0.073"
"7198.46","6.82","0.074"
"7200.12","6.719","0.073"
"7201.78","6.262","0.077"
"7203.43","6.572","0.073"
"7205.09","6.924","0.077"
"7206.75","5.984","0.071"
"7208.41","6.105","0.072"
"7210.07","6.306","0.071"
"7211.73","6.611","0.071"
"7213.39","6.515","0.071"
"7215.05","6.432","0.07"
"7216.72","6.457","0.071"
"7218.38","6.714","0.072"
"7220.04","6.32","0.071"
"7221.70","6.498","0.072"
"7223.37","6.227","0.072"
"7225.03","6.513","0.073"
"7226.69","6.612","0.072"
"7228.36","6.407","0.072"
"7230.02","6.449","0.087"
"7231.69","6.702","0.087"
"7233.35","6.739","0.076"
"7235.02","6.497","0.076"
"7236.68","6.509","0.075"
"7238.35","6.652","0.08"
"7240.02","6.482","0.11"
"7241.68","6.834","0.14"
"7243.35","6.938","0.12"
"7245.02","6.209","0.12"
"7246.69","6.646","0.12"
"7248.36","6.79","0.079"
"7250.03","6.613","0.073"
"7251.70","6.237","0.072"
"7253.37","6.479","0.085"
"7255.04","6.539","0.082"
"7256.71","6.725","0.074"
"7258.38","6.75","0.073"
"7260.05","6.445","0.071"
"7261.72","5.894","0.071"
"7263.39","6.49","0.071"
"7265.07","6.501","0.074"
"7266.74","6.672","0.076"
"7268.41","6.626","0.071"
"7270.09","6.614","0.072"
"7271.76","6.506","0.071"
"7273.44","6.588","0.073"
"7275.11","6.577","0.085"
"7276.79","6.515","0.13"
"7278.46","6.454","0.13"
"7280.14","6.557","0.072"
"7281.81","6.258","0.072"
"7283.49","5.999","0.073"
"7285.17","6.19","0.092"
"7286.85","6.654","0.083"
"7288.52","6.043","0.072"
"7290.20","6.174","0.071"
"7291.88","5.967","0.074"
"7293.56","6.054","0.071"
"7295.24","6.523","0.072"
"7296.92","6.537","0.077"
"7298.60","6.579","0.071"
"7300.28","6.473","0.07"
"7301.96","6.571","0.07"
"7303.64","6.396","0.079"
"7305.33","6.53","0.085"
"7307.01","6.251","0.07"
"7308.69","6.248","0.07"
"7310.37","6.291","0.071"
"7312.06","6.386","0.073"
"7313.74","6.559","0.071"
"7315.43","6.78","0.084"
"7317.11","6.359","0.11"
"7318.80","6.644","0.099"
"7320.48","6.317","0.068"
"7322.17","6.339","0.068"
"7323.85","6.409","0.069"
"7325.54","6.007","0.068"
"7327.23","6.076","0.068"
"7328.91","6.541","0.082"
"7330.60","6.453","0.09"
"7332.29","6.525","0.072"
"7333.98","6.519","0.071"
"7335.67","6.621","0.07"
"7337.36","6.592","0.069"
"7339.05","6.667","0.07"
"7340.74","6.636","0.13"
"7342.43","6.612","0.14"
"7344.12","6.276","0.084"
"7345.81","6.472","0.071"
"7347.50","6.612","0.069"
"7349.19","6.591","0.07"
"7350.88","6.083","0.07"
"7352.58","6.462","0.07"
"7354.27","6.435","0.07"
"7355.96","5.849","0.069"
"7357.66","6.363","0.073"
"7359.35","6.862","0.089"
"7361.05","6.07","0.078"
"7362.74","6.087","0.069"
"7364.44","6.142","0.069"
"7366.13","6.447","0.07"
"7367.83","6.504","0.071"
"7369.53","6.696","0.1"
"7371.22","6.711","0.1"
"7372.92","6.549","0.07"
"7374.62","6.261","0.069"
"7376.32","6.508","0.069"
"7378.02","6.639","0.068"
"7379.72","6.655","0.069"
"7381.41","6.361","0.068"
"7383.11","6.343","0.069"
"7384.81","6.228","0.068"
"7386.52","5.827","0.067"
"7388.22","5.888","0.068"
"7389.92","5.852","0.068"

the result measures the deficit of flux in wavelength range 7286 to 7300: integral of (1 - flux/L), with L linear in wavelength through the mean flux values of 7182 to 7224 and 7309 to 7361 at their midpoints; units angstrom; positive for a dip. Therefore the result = 0.2 angstrom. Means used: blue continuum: 6.43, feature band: 6.32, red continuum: 6.44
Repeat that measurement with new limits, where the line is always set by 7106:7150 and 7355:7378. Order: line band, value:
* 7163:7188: 0.03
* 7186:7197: 0.42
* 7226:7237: -0.16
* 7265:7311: 0.25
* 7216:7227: 0.01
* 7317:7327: 0.14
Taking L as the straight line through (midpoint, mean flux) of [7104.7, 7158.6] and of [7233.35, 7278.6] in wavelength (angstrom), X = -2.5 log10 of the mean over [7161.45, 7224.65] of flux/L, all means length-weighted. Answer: 0.01 mag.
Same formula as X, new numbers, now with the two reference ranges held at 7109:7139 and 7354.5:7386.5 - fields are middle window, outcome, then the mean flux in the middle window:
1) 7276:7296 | 0.03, 6.28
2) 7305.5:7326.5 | 0.01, 6.39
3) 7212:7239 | -0.01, 6.52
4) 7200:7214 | 0.01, 6.43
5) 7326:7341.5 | -0.01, 6.5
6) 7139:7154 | 0.01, 6.48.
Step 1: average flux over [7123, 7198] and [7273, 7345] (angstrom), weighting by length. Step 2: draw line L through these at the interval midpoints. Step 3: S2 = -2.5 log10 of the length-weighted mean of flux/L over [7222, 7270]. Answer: -0.016 mag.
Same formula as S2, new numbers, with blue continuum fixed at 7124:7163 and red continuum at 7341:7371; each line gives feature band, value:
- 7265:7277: -0.022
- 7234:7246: -0.020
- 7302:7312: 0.011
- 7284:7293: 0.042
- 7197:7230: 0.002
